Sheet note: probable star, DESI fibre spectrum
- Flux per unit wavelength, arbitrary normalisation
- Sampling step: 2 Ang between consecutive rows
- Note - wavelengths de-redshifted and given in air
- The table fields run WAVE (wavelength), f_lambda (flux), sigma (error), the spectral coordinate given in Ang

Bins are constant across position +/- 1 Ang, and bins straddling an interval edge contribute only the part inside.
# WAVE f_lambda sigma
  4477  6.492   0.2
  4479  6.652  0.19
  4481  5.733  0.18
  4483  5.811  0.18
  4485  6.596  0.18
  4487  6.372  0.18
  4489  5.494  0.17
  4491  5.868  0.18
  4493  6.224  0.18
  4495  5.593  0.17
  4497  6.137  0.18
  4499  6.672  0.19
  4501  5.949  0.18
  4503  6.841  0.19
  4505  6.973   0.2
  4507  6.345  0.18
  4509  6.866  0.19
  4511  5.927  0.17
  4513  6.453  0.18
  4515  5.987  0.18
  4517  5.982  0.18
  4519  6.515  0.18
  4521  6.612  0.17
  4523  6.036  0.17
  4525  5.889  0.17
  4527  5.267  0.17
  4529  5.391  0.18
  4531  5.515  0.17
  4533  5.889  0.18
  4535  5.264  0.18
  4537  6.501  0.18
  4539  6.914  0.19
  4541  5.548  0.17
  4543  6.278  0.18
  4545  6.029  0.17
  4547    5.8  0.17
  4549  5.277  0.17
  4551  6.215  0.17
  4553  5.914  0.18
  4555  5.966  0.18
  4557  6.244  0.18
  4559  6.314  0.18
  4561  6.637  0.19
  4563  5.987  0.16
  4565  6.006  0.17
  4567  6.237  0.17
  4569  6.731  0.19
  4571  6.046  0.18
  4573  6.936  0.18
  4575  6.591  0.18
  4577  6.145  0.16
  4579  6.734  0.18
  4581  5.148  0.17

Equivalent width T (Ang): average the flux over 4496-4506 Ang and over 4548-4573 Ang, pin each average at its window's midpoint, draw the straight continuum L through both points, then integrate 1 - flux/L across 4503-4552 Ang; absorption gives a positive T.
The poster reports 2.2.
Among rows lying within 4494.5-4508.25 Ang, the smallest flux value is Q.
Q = 5.593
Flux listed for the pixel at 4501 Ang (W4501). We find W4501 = 5.949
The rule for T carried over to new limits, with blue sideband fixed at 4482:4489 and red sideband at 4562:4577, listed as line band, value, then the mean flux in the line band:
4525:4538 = 1.2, 5.66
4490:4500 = 0.1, 6.1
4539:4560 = 1.0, 6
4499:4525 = -0.6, 6.37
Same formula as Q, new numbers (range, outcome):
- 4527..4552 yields 5.264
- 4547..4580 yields 5.277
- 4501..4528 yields 5.267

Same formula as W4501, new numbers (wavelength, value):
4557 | 6.244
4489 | 5.494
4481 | 5.733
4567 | 6.237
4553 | 5.914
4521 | 6.612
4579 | 6.734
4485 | 6.596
